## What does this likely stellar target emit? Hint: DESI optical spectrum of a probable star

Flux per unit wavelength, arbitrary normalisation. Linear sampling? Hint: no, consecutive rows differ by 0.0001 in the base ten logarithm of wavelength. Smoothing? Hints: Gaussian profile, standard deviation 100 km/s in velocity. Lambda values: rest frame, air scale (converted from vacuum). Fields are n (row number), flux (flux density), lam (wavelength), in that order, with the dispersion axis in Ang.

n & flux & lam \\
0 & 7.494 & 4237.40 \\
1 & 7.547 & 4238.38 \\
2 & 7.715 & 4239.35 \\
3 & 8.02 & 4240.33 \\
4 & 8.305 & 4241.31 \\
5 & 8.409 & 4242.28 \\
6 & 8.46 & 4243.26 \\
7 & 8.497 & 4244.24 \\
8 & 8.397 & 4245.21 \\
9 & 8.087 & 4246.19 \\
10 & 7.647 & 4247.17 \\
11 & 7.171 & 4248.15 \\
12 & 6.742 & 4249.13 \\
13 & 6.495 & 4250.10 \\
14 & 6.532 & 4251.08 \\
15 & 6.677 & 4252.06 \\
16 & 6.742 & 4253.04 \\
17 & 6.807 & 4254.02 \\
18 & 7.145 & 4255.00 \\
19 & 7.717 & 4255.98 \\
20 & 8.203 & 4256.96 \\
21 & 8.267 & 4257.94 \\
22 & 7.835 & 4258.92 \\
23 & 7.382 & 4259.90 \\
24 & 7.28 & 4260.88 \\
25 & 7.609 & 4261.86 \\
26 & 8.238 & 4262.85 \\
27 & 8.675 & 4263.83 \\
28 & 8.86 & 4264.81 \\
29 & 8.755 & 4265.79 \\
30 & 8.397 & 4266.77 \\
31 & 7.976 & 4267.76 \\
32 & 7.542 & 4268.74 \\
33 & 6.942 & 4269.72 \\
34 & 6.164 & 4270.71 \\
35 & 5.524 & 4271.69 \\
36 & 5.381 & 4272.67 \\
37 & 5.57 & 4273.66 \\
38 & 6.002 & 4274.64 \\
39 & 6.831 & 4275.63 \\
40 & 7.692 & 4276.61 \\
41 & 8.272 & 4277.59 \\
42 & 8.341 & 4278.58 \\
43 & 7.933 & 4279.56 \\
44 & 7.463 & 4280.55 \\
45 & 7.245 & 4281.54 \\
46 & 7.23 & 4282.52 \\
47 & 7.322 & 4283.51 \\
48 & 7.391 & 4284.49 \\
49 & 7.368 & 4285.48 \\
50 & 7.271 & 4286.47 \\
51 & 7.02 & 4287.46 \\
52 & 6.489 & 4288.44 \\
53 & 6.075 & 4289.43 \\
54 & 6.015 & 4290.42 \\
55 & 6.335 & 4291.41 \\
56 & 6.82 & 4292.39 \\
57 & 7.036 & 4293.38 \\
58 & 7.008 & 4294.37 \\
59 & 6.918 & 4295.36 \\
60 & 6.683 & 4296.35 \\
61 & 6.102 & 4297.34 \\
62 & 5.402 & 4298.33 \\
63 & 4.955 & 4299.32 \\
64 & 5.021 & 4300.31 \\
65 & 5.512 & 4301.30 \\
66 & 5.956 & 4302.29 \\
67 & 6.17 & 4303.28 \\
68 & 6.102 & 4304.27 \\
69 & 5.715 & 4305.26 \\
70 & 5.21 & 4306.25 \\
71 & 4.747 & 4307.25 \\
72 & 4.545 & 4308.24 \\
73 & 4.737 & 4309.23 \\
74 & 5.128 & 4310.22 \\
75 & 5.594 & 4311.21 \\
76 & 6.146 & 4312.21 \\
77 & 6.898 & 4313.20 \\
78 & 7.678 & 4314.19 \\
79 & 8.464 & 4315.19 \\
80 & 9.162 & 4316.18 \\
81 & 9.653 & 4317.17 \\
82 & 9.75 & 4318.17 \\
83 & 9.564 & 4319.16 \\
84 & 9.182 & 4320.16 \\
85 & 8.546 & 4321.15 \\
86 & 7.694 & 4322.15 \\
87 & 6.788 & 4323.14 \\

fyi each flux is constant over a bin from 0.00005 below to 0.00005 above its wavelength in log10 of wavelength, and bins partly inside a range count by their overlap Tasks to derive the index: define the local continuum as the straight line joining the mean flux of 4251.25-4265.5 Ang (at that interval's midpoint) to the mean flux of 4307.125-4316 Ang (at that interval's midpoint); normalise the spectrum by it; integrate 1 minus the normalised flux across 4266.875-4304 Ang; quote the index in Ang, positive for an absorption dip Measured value 1.2 Ang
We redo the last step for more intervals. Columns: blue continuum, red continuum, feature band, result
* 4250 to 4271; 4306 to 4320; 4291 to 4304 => 1.90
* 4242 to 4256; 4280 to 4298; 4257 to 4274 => -0.66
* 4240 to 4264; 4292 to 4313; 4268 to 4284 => -0.56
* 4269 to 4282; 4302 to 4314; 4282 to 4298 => -1.21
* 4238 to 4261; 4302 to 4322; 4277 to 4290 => -0.14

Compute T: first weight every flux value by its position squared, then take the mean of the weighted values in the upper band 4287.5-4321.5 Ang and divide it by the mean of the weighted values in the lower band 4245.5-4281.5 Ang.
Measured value 0.92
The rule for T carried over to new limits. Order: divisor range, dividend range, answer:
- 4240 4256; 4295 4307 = 0.79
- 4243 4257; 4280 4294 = 0.96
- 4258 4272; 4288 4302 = 0.81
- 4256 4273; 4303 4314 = 0.75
